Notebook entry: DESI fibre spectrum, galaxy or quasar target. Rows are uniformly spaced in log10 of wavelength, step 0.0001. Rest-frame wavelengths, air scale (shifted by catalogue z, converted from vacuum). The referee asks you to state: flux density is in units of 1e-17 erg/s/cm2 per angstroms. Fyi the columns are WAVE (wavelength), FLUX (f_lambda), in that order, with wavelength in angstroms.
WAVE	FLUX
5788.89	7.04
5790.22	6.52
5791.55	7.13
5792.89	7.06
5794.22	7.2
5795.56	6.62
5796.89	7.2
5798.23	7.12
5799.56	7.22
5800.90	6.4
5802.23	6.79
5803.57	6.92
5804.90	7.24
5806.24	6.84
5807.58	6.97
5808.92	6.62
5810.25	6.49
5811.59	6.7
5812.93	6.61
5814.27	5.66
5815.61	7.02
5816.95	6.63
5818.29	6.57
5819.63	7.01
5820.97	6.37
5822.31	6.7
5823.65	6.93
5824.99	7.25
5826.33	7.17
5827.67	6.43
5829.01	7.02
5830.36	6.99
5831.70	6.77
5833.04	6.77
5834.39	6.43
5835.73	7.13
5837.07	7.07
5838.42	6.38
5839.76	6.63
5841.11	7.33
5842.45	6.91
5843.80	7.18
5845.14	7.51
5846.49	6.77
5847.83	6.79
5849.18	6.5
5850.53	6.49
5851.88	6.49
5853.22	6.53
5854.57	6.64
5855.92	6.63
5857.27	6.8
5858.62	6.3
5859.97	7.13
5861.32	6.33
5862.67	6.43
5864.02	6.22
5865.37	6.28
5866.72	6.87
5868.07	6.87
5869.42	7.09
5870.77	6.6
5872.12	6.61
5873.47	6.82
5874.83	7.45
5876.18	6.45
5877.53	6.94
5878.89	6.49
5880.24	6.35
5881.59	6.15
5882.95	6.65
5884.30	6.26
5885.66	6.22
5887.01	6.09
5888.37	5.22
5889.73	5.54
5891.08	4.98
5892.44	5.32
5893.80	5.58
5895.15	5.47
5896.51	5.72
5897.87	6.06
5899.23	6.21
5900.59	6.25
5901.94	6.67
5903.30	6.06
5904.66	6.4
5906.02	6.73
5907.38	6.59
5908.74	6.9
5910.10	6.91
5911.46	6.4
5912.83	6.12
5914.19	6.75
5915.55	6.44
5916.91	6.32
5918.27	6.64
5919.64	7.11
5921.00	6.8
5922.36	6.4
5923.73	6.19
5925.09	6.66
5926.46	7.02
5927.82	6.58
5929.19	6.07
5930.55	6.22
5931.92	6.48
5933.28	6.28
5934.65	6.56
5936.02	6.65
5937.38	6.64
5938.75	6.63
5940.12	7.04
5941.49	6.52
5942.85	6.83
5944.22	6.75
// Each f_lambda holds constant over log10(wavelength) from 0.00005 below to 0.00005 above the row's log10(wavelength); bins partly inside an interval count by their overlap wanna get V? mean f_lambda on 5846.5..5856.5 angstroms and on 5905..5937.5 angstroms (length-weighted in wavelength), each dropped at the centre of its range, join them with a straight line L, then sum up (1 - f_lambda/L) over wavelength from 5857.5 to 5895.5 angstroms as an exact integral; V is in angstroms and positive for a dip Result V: 1.49 angstroms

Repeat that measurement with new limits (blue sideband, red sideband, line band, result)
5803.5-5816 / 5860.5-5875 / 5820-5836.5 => -0.4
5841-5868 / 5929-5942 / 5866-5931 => 2.2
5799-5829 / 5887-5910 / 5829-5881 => -2.8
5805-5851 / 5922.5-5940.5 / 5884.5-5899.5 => 2.1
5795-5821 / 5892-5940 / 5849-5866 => 0.2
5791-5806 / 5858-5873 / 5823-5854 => -0.4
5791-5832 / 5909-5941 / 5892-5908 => 1.3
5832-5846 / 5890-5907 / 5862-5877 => -0.6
